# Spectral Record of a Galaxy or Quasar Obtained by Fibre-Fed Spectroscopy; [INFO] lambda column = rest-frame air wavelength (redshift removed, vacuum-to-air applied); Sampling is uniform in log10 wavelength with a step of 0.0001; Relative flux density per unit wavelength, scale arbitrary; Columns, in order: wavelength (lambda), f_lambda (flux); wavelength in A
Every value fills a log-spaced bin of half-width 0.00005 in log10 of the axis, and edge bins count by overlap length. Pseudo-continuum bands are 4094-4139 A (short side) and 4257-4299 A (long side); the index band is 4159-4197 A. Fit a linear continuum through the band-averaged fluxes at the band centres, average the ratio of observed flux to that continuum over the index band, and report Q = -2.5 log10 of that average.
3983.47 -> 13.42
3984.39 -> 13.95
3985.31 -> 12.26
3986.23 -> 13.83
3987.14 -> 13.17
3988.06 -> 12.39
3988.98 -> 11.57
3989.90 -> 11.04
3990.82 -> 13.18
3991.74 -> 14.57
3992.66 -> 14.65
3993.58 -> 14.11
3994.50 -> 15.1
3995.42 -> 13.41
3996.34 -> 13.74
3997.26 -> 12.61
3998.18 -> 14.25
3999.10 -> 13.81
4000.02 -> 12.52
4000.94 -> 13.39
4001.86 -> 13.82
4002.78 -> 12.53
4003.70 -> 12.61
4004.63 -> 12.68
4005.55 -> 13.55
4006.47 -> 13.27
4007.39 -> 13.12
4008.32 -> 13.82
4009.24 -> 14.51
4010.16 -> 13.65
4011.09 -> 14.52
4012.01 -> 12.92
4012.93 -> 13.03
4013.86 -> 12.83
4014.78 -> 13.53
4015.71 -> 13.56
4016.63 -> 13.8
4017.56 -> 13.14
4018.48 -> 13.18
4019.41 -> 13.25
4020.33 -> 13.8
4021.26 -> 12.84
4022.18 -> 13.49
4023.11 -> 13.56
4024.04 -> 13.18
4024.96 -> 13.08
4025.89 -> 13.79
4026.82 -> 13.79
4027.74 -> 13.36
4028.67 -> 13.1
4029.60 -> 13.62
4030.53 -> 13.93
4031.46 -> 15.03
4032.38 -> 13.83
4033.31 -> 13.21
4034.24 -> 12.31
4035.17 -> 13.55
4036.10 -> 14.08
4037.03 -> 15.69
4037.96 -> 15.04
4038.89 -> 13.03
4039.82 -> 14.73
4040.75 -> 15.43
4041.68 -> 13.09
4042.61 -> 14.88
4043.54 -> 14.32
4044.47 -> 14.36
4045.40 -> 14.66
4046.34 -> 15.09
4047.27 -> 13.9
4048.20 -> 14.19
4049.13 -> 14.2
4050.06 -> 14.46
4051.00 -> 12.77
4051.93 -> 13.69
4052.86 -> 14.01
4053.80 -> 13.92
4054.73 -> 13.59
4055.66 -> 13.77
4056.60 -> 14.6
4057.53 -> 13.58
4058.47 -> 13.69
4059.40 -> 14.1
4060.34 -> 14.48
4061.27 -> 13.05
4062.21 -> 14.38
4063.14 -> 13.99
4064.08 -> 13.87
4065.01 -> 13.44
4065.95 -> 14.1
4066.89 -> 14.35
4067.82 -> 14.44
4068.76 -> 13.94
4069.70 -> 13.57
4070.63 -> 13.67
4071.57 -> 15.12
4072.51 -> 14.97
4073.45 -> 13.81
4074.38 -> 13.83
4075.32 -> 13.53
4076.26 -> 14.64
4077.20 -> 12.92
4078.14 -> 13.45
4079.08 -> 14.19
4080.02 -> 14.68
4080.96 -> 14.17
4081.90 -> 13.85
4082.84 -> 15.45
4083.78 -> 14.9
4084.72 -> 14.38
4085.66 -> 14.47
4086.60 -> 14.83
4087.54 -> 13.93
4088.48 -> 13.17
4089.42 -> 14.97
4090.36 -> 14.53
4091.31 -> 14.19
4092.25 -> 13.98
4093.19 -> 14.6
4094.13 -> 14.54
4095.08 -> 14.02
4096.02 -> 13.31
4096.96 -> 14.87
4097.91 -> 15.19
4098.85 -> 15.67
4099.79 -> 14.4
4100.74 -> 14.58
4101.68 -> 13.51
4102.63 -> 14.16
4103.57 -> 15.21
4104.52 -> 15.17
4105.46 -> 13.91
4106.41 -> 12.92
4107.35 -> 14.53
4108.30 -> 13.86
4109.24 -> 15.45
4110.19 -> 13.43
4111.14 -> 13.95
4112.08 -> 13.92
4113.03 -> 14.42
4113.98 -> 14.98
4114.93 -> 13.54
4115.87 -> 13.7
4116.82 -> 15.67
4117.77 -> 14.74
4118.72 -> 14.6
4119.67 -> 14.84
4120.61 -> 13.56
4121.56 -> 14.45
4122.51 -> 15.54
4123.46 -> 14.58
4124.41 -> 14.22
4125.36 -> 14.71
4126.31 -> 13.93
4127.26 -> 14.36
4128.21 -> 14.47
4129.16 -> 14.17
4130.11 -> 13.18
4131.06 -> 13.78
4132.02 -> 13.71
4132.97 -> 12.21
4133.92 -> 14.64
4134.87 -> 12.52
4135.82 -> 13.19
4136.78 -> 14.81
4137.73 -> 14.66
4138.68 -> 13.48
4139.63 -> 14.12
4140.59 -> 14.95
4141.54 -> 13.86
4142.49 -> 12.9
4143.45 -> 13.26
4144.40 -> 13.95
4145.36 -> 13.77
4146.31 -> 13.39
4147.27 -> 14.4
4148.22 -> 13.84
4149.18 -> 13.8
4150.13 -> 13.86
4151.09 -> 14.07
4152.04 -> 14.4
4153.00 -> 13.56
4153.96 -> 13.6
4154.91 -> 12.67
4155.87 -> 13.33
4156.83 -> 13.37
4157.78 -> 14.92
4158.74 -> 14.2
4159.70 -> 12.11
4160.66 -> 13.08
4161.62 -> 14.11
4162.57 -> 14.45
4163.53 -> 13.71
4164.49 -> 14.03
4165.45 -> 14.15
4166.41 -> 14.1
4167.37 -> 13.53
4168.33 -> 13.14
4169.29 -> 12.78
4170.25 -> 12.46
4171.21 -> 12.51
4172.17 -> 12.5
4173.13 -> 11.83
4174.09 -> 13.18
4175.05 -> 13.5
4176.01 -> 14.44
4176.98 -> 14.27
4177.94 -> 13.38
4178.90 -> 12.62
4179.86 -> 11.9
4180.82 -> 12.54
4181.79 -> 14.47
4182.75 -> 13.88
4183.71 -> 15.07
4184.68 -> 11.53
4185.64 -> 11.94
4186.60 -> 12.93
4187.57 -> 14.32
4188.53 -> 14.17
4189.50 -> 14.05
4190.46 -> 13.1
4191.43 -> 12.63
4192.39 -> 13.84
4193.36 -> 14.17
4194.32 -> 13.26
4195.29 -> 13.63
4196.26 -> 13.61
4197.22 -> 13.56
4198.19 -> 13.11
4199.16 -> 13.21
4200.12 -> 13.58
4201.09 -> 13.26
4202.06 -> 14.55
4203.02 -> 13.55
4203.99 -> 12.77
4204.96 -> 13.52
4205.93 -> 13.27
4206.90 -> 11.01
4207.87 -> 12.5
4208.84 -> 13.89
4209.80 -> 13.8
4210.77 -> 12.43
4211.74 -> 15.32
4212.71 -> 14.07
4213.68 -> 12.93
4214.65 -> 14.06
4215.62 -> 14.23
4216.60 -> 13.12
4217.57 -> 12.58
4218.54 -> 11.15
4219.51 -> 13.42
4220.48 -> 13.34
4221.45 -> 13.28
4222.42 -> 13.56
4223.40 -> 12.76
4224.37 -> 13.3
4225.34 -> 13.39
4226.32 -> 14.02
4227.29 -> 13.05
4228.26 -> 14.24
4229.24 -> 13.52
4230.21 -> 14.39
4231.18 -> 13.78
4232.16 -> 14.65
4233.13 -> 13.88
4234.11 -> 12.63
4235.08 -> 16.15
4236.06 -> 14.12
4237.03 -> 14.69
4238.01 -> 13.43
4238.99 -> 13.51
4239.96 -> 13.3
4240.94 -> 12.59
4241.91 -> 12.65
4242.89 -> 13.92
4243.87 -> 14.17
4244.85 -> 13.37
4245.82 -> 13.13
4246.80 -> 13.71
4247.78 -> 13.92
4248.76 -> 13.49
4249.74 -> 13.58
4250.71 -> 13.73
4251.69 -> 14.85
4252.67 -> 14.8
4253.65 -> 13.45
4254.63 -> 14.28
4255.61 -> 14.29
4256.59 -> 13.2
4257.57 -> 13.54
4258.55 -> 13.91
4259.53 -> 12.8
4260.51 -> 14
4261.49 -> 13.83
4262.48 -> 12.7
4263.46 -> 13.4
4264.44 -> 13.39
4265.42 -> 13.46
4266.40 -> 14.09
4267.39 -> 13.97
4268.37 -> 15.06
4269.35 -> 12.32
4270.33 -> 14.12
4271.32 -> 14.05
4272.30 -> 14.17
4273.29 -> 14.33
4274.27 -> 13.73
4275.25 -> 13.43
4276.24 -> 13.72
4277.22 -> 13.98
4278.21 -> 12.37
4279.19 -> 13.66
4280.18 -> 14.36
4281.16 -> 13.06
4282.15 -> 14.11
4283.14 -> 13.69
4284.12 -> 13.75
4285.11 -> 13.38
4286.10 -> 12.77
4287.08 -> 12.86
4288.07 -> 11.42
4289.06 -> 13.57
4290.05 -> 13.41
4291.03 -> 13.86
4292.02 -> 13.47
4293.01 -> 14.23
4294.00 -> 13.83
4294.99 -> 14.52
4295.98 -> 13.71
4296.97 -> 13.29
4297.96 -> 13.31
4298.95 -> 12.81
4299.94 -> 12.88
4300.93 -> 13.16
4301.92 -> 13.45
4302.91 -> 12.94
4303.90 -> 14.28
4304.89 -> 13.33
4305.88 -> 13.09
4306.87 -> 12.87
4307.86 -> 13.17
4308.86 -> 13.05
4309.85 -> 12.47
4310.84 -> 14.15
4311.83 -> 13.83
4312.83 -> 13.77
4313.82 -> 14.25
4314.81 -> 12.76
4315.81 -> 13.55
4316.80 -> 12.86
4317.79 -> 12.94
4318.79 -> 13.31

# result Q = 0.05 mag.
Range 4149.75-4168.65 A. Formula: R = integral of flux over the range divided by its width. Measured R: 13.7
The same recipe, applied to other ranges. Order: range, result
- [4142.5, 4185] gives 13.5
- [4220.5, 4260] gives 13.7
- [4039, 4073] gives 14.1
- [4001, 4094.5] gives 13.9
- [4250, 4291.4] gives 13.6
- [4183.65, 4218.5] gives 13.4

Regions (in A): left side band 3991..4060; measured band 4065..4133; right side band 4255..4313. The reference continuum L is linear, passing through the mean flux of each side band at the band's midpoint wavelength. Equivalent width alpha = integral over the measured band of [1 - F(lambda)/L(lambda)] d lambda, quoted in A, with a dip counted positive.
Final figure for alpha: -2.9 A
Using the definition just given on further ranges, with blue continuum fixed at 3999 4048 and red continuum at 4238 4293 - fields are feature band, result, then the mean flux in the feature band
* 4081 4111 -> -1.59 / 14.4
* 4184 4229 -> 0.94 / 13.3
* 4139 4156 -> -0.16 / 13.8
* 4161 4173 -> 0.20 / 13.4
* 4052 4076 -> -0.57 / 14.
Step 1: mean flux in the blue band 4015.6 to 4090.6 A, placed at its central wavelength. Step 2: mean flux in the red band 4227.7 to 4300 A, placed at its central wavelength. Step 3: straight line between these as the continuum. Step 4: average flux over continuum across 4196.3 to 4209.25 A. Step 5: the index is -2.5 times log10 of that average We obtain 0.04 mag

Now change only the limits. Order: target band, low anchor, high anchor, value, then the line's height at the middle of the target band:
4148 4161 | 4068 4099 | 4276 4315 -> 0.03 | 14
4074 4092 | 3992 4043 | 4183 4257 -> -0.05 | 13.6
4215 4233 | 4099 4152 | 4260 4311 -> 0.02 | 13.7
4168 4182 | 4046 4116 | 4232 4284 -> 0.08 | 13.9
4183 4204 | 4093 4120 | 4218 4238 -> 0.03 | 13.9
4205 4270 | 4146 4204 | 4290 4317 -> -0.01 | 13.5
